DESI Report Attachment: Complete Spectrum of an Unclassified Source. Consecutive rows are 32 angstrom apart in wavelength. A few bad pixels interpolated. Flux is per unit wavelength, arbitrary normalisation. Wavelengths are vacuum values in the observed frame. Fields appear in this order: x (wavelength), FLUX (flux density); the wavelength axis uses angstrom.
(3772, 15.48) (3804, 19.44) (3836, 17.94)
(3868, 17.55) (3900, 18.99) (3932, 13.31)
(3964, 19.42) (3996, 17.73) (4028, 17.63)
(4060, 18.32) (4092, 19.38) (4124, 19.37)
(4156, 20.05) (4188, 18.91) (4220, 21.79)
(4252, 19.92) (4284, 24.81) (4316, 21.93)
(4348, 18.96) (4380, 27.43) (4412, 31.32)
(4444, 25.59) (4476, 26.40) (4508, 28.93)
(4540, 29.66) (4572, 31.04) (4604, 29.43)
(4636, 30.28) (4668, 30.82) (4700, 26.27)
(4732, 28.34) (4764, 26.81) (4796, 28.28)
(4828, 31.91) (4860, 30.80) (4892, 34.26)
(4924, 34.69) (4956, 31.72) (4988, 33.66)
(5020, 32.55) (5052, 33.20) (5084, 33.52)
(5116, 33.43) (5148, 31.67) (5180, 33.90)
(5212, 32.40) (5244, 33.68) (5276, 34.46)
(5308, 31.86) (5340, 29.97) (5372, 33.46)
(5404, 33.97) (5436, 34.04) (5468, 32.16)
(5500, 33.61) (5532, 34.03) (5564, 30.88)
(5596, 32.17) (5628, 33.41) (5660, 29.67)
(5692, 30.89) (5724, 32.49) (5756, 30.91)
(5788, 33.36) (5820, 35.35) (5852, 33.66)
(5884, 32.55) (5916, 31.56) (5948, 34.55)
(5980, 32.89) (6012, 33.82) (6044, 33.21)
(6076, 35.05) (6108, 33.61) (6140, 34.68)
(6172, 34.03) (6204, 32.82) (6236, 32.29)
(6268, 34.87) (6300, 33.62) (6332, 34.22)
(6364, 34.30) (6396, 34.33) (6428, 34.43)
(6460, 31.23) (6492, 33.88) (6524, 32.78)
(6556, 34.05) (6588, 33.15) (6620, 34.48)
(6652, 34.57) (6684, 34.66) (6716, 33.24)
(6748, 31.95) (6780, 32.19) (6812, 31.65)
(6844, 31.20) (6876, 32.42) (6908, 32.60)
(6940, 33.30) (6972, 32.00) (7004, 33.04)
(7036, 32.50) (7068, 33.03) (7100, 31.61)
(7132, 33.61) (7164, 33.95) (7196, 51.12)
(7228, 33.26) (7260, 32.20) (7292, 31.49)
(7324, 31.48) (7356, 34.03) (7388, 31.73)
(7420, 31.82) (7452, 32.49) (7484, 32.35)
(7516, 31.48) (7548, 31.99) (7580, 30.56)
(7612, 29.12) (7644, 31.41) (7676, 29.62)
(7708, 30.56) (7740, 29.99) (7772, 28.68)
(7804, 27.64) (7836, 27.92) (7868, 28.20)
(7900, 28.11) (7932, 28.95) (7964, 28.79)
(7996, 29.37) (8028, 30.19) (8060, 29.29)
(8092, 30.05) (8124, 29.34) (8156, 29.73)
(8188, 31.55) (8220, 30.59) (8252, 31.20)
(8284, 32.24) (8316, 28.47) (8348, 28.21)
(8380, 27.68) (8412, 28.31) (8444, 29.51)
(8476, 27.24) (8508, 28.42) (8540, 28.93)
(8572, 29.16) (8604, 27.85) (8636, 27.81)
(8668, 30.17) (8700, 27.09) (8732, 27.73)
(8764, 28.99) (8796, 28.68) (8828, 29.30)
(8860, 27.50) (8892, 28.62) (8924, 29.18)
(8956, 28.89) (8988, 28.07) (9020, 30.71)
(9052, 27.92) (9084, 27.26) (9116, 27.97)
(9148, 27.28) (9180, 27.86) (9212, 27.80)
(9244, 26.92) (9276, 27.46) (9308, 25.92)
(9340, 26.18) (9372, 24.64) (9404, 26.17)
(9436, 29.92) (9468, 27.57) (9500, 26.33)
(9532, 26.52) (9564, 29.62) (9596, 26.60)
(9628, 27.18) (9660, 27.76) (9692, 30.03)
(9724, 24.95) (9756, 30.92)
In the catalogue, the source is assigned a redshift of 0.09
